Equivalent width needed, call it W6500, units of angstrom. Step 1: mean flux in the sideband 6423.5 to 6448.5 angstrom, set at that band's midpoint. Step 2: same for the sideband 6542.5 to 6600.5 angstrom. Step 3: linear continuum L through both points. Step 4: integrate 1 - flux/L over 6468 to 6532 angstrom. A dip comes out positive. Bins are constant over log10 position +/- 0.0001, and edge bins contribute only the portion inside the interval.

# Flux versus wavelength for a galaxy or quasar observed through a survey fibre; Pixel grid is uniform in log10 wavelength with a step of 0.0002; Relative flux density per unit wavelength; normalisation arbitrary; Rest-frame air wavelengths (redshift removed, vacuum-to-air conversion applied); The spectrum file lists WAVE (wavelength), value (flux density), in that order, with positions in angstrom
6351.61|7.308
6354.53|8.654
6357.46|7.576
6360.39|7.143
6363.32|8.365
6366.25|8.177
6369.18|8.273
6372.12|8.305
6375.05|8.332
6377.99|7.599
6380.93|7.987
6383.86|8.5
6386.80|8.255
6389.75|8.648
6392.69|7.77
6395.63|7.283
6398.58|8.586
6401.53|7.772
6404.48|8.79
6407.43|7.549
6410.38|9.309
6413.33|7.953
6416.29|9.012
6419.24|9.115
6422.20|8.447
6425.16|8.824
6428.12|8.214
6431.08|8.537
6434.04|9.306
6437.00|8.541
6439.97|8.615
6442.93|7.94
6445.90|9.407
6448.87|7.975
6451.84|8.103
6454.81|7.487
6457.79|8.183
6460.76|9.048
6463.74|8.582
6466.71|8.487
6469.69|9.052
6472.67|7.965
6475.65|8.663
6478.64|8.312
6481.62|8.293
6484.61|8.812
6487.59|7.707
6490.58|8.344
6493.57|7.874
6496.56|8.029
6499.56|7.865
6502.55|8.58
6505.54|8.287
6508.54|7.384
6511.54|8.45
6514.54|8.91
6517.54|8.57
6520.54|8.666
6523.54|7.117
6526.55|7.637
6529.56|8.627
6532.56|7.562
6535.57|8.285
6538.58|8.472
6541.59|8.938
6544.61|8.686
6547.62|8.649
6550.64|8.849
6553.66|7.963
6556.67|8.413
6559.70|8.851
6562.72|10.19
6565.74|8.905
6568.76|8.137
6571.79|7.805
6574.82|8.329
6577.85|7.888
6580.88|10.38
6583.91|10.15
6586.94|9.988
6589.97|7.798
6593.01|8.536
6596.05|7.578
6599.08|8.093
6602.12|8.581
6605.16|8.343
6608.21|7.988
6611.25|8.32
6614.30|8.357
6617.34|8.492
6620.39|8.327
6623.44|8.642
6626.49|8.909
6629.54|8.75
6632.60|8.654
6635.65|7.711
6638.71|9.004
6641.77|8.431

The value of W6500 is 3.2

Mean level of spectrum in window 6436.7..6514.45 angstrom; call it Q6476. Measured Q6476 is 8.31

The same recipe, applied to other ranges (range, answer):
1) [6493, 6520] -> 8.24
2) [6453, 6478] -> 8.42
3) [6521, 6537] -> 7.9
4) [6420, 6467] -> 8.49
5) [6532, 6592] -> 8.73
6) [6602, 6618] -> 8.32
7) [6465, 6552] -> 8.31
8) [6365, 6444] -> 8.36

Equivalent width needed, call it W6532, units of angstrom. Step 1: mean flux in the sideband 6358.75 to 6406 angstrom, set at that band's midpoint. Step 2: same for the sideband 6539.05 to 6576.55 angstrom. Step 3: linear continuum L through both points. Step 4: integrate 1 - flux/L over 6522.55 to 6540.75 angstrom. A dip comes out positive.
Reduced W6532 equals 1.2 angstrom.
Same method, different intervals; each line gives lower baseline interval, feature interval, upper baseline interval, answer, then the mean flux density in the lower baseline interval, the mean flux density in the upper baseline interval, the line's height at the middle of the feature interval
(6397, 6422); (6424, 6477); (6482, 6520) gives -0.7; 8.5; 8.25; 8.39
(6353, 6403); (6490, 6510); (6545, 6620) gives 0.8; 8.07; 8.6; 8.39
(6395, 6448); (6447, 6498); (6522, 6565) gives 1.2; 8.52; 8.45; 8.5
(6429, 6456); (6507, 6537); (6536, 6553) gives 1.7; 8.44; 8.65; 8.6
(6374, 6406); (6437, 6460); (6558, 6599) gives 0.1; 8.13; 8.78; 8.34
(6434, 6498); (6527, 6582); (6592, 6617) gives -1.9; 8.38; 8.23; 8.28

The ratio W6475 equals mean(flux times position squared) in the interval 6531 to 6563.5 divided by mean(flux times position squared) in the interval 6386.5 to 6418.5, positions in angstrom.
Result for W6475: 1.1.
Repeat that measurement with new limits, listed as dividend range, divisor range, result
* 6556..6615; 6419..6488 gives 1.06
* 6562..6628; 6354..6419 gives 1.12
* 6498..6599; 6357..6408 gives 1.11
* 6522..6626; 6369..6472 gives 1.06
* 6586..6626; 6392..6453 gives 1.05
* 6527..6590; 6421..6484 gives 1.06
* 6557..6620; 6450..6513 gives 1.08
